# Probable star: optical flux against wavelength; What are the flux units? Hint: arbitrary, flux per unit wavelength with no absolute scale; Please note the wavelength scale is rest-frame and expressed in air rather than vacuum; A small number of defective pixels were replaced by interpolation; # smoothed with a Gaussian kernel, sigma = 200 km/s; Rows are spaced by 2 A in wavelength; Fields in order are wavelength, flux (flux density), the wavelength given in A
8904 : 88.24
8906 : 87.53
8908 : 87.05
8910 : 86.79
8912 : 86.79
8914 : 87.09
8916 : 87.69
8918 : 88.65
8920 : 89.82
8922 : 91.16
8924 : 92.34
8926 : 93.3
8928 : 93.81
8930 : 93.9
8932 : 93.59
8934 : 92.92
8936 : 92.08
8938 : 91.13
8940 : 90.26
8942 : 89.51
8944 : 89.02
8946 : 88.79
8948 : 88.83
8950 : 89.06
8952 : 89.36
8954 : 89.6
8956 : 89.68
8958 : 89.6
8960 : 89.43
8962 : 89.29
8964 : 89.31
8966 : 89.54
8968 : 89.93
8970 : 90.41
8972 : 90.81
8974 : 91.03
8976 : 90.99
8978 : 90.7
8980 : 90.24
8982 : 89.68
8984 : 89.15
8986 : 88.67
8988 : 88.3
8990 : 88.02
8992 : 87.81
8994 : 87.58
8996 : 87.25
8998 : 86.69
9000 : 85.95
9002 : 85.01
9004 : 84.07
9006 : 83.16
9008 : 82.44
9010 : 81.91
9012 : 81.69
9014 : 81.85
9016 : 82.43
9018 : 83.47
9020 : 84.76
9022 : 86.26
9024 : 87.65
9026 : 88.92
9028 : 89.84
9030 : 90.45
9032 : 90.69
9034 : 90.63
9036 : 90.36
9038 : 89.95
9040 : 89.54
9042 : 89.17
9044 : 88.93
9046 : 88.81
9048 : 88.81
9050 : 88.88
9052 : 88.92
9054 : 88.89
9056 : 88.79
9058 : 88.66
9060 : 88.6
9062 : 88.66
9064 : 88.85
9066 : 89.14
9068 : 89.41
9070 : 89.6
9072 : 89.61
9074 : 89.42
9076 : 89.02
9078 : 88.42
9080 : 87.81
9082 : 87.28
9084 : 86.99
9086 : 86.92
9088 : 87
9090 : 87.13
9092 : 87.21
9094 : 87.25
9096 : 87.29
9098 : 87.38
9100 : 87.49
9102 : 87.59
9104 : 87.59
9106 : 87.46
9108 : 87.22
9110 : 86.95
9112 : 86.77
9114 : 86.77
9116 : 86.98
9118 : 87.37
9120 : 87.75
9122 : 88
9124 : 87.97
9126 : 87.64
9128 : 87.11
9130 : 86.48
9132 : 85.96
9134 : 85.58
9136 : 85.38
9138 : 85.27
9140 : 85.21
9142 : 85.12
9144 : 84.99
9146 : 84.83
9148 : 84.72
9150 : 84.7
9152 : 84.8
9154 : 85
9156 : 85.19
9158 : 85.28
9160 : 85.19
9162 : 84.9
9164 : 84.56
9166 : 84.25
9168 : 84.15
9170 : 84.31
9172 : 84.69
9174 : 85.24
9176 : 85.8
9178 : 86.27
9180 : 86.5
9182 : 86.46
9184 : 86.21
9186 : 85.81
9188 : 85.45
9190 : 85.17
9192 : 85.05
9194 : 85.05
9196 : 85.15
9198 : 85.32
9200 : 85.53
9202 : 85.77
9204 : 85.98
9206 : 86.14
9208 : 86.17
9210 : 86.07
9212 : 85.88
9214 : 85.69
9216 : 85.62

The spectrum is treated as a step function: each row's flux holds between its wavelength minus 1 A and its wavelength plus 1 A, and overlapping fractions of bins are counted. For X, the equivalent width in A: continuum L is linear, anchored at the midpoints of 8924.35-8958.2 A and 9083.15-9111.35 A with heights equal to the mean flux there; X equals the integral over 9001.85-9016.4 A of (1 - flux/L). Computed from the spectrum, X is 1.1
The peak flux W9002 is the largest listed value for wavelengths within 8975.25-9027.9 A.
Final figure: 90.99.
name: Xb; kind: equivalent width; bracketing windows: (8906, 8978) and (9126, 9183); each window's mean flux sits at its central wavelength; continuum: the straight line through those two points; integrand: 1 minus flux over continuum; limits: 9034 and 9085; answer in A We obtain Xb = -0.9 A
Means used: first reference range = 90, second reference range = 85.3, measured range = 88.9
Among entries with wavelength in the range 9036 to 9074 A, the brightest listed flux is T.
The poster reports 90.36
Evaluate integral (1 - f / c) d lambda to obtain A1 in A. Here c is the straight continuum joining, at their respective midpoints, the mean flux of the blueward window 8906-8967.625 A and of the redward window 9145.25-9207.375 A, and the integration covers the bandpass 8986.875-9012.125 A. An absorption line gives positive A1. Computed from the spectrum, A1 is 0.9 A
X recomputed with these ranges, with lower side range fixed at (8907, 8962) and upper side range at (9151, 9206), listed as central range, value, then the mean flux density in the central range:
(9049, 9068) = -0.3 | 88.9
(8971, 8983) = -0.2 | 90.6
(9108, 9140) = -0.1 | 86.8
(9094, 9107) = -0.1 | 87.4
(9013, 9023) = 0.5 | 83.8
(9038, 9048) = -0.1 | 89.2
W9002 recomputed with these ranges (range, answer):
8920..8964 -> 93.9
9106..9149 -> 88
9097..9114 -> 87.59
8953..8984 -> 91.03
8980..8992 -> 90.24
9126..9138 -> 87.64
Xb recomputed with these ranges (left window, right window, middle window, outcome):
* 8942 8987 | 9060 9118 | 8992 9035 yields 1.48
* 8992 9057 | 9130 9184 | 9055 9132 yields -1.55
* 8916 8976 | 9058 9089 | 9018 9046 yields 0.10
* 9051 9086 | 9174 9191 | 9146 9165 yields 0.36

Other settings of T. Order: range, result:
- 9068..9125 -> 89.61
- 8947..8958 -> 89.68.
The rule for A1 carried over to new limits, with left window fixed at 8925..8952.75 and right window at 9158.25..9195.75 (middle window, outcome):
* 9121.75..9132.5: -0.1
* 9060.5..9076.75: -0.2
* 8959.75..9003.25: 0.6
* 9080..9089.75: 0.0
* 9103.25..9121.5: -0.1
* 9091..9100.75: 0.0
